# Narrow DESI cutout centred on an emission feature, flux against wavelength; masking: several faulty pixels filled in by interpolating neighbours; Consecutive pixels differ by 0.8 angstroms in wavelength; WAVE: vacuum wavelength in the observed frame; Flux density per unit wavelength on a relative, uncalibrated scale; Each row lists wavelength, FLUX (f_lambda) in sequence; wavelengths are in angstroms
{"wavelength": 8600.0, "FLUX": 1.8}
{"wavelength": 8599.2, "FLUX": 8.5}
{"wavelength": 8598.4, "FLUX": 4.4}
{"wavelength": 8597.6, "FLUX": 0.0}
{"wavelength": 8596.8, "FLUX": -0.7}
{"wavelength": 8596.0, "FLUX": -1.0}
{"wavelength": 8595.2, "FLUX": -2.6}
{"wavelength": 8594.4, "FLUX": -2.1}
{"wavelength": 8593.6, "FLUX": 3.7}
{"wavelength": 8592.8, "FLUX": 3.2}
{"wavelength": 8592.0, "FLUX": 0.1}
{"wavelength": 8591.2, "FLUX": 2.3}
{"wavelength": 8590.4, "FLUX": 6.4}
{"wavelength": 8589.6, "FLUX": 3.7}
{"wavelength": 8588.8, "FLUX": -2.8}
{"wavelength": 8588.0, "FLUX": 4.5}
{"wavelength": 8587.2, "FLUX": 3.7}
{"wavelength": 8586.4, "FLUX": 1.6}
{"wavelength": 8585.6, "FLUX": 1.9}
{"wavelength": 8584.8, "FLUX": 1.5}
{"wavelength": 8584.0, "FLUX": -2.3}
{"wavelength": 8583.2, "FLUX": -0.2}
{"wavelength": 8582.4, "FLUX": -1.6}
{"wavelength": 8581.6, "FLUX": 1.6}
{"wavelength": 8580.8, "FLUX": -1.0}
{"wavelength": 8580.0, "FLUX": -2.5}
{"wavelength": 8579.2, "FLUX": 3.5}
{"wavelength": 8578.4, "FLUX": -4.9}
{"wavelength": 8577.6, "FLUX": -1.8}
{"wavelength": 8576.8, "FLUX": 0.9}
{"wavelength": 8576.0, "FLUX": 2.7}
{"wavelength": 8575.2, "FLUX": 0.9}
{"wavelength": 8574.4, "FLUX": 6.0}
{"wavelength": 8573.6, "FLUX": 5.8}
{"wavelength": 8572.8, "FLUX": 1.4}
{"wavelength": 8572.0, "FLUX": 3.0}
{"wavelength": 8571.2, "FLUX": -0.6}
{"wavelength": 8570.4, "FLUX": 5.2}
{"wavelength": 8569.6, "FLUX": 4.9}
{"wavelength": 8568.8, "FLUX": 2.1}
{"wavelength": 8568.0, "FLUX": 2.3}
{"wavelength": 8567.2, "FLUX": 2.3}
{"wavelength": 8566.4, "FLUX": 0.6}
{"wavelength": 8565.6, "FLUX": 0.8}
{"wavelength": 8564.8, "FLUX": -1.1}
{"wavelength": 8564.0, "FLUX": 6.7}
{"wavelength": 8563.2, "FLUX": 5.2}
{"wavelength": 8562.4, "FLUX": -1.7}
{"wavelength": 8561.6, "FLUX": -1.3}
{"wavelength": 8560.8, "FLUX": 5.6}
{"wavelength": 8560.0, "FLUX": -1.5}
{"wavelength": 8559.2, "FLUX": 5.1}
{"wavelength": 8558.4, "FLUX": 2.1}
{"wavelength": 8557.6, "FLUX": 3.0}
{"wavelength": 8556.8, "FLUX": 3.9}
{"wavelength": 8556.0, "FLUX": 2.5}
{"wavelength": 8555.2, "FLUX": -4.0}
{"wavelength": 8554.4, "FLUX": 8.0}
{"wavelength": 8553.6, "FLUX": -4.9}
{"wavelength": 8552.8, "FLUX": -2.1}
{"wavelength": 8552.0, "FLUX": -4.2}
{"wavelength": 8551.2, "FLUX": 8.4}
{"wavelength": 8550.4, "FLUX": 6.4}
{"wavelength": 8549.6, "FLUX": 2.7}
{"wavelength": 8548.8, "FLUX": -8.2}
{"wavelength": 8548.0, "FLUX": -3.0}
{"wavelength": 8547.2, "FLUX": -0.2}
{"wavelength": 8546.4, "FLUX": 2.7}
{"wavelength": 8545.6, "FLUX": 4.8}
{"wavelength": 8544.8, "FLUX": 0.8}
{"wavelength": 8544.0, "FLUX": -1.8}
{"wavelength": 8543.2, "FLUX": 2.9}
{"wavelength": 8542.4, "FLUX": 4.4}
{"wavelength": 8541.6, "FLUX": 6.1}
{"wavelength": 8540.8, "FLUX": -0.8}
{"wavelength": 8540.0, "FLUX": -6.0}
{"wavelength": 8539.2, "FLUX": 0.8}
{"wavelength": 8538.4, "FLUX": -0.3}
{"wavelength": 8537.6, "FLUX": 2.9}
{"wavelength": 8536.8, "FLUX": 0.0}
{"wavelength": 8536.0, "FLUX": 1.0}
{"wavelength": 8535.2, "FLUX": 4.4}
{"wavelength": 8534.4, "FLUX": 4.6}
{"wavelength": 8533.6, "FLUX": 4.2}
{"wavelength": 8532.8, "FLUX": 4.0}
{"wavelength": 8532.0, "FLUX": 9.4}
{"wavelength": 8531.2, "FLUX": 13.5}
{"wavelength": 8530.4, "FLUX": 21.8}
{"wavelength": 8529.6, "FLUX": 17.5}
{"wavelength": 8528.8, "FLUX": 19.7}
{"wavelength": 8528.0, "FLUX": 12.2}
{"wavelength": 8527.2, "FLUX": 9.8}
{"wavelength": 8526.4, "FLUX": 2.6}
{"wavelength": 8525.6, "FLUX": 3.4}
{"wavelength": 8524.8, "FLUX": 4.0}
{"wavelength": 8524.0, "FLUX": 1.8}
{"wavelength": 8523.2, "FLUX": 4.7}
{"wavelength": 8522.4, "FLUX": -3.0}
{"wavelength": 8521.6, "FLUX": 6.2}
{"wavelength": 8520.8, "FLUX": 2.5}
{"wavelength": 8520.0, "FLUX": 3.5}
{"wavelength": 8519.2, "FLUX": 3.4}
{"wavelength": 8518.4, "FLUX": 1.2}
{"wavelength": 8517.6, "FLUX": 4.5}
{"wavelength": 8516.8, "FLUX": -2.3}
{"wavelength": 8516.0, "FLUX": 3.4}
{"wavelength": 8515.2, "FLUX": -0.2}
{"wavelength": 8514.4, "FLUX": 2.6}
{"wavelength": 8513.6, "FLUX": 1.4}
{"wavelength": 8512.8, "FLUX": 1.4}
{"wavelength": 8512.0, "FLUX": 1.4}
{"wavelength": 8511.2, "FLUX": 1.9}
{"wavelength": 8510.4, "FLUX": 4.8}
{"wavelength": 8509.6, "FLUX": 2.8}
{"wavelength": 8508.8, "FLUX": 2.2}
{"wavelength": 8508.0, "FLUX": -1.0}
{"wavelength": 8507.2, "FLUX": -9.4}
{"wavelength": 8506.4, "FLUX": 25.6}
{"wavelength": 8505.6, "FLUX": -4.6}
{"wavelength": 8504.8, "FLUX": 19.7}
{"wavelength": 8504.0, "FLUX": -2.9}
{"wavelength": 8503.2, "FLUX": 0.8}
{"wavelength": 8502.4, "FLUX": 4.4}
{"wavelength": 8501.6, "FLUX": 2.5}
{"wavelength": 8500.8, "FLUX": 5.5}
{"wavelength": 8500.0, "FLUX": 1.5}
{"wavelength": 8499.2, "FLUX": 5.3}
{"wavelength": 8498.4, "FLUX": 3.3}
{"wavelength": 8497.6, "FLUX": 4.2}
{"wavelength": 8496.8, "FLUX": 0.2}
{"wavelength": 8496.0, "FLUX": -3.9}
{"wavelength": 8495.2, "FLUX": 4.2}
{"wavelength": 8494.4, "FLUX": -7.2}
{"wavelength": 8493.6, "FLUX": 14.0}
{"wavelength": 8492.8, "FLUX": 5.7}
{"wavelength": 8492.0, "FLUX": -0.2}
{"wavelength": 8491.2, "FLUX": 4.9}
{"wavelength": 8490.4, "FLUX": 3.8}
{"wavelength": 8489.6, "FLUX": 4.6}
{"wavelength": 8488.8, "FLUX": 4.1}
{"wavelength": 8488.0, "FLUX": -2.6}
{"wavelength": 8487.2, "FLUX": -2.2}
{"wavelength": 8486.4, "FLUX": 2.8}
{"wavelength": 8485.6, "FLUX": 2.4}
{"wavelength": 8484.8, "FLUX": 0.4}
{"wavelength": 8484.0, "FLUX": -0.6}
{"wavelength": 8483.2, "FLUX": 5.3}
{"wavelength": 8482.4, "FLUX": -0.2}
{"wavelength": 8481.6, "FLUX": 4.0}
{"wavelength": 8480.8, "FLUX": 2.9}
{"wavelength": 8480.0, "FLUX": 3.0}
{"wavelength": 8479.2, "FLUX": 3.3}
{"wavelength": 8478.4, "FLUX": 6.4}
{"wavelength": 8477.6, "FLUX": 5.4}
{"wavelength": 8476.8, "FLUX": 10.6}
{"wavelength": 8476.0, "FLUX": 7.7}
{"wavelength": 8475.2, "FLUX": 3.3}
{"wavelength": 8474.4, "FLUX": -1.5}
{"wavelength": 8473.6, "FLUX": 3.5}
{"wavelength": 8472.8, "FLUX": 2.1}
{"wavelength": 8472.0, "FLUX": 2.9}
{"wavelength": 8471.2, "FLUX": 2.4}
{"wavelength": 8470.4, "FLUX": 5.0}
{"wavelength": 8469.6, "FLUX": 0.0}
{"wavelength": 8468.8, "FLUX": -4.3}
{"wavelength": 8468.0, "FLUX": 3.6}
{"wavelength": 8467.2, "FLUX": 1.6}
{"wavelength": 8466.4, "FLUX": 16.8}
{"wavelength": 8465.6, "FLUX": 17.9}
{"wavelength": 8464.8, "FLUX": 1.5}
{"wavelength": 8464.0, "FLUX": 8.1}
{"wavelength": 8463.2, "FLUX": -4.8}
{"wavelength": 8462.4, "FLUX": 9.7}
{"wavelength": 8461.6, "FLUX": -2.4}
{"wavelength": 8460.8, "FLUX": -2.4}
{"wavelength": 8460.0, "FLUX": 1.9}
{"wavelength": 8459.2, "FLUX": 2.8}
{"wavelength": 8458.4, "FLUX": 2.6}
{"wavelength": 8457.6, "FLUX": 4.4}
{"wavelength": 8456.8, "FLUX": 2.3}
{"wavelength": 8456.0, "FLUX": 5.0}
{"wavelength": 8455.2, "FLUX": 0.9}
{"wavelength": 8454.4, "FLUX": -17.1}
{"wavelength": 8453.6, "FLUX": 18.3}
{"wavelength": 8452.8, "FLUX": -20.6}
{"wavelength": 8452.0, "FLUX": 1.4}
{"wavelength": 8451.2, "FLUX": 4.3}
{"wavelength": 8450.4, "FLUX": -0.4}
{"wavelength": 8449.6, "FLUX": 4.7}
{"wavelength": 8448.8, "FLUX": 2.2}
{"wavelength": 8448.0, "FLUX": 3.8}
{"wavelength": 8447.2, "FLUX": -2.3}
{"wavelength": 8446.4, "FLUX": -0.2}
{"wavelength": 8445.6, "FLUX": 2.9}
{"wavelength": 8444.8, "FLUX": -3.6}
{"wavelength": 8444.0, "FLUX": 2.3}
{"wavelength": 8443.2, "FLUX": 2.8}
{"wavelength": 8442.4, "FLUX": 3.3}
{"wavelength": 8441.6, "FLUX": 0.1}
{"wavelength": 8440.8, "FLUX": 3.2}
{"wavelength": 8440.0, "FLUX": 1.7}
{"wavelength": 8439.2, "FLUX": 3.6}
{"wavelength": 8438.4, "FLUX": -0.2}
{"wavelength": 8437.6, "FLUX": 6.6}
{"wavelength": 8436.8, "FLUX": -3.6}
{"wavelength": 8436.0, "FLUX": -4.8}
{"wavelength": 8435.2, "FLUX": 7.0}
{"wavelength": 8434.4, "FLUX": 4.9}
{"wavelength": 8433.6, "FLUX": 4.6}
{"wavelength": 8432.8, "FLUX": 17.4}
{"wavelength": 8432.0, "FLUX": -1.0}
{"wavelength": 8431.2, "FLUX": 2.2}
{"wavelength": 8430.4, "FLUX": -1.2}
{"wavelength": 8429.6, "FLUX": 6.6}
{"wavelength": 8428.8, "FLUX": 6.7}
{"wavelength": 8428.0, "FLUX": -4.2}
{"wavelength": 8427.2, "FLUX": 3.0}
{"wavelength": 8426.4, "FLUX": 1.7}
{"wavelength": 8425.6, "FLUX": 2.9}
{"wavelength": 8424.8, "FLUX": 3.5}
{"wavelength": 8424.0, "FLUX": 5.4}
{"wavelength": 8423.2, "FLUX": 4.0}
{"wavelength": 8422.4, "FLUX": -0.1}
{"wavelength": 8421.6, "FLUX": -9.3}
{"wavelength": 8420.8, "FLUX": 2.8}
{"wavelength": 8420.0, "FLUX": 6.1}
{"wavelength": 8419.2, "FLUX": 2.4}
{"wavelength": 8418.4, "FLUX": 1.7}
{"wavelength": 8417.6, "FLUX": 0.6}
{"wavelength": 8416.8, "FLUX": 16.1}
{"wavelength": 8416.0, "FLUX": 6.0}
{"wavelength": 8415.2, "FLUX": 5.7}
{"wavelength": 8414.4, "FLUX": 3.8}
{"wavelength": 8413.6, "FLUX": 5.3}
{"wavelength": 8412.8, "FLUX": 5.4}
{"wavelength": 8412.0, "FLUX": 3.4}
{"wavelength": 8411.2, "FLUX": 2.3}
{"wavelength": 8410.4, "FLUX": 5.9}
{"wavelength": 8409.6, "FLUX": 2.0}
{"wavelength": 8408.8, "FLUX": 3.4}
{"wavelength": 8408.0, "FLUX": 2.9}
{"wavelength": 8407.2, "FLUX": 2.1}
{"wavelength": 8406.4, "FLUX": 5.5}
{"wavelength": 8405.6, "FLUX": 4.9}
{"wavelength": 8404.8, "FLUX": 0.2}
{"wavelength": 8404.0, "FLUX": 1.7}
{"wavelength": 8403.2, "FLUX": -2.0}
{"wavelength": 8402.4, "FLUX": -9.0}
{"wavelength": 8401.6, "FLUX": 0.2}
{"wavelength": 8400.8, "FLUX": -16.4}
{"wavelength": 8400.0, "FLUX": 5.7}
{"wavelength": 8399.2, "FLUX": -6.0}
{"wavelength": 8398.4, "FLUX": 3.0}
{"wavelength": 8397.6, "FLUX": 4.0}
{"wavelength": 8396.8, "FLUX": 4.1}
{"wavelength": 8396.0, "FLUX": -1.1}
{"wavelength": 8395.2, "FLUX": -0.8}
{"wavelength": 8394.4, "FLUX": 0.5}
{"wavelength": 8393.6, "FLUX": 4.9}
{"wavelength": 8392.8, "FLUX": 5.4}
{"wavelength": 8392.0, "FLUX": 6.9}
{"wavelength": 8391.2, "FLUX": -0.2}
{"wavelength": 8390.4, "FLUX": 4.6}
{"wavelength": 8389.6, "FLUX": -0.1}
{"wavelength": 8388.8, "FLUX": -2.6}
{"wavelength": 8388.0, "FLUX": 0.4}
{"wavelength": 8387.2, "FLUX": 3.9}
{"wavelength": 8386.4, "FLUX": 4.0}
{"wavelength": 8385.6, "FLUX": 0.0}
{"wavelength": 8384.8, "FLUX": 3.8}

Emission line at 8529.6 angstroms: Hbeta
